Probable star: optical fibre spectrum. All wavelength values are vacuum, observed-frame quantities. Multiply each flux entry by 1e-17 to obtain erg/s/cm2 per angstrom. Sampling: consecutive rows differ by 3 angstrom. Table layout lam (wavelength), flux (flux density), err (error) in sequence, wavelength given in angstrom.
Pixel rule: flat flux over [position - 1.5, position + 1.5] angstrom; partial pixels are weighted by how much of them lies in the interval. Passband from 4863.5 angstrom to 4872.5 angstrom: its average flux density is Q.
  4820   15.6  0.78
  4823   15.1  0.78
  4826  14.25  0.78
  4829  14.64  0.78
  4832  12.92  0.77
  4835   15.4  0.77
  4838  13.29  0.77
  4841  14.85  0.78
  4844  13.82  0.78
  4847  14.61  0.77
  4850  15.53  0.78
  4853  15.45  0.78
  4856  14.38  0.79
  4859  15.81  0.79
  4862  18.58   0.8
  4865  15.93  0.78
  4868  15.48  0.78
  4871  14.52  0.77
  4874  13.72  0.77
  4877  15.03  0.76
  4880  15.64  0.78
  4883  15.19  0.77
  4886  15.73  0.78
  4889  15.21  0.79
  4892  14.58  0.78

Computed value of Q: 15.3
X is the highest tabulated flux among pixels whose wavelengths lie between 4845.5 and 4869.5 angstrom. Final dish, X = 18.58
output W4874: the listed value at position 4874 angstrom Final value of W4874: 13.72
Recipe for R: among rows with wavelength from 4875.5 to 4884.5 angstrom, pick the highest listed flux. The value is 15.64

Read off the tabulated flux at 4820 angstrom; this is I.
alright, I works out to 15.6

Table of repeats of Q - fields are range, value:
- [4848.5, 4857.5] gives 15.1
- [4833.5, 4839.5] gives 14.3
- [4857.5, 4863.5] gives 17.2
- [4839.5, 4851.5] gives 14.7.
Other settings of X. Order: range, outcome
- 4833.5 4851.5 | 15.53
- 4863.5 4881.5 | 15.93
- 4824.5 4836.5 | 15.4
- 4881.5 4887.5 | 15.73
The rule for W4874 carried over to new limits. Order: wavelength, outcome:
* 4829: 14.64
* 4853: 15.45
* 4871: 14.52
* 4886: 15.73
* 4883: 15.19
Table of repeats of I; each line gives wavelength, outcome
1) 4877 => 15.03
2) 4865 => 15.93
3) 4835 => 15.4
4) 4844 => 13.82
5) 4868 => 15.48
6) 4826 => 14.25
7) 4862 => 18.58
